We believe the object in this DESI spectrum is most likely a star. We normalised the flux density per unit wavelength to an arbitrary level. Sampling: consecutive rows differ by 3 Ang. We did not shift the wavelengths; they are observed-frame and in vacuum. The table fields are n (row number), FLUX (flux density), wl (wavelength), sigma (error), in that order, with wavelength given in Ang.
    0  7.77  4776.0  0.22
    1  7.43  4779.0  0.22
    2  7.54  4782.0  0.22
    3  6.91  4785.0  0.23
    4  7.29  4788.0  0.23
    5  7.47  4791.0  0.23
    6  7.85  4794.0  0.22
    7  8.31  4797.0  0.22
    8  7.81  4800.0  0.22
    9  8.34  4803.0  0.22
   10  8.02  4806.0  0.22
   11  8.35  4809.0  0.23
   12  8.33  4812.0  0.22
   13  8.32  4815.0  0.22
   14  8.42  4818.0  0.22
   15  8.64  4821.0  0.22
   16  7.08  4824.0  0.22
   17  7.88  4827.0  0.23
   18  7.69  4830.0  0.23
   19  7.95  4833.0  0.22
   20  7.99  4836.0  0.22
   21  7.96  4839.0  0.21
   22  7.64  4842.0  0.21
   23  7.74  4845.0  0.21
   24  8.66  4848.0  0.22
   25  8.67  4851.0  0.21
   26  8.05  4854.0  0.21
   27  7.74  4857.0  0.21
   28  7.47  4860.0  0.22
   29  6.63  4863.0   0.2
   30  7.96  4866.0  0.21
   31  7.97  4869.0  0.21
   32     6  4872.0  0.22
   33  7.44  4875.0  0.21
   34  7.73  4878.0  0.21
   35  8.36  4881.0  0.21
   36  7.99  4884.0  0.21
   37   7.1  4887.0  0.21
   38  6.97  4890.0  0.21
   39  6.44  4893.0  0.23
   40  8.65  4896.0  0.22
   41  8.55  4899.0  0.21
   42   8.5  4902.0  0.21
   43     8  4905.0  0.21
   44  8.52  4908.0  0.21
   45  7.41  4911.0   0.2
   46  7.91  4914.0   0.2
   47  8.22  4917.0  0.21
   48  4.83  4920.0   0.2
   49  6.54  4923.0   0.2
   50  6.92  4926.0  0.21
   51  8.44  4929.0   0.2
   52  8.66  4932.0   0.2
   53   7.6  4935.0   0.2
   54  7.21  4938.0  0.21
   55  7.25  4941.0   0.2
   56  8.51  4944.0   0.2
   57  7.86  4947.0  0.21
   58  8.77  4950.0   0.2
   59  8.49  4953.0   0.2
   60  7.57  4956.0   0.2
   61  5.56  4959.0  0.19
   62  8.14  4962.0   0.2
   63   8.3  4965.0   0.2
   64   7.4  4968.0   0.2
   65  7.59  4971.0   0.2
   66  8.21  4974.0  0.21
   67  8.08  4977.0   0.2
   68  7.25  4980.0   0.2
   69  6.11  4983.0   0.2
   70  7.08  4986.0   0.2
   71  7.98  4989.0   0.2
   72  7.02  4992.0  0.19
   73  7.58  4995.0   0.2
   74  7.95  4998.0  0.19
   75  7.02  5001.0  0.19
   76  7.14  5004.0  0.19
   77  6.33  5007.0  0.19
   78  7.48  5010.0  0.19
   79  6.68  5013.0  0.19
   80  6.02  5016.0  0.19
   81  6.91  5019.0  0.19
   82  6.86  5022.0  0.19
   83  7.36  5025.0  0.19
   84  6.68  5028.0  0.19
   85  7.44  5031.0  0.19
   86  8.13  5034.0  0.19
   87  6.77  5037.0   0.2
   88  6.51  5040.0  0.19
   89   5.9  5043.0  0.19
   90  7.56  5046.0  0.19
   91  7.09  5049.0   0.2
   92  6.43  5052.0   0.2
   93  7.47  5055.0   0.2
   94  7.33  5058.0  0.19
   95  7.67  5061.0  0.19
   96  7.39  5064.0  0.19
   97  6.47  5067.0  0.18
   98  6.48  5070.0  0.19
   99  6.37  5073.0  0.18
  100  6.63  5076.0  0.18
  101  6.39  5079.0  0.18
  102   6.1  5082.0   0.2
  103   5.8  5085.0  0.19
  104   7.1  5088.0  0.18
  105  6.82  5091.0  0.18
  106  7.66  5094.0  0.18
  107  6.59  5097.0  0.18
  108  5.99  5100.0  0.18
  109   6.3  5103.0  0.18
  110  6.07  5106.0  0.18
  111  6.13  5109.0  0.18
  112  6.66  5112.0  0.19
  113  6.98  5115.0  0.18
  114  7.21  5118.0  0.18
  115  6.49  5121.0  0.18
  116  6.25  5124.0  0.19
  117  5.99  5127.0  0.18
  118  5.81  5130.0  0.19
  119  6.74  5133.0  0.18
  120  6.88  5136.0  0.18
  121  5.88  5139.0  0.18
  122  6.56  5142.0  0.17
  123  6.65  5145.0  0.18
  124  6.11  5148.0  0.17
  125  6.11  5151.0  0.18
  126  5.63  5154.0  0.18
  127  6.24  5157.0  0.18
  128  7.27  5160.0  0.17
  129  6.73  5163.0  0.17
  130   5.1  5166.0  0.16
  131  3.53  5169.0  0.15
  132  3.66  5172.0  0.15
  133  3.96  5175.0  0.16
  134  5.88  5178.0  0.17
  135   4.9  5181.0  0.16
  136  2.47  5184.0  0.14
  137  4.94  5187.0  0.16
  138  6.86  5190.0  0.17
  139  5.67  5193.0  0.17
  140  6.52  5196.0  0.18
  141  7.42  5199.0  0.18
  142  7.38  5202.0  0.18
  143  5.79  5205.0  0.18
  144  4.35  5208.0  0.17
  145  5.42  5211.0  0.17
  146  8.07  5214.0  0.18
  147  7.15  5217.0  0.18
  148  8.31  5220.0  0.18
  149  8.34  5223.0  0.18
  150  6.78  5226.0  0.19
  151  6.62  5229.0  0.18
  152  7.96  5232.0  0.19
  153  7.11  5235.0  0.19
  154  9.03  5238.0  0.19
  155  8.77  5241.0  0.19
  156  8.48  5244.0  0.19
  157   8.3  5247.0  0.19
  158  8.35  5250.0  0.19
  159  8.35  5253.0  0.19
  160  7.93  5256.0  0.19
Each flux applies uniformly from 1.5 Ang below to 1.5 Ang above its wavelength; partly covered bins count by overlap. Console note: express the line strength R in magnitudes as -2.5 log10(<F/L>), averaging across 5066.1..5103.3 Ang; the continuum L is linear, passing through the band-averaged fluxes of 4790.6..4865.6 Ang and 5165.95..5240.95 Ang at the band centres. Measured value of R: 0.04 mag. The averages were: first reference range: 7.97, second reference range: 6.2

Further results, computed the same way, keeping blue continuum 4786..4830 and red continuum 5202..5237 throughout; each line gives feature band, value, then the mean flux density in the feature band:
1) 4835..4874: 0.020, 7.72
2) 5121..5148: 0.133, 6.34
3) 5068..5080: 0.133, 6.47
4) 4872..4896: 0.053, 7.42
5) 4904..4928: 0.060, 7.3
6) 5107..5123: 0.087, 6.66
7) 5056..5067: 0.003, 7.33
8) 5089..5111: 0.115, 6.53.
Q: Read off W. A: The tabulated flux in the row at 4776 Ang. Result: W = 7.77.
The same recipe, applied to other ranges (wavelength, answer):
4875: 7.44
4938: 7.21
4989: 7.98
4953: 8.49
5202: 7.38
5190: 6.86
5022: 6.86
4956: 7.57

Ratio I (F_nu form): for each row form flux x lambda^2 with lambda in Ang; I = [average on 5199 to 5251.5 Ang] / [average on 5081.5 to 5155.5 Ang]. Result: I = 1.2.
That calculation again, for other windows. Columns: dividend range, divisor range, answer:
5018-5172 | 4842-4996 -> 0.92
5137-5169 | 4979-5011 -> 0.91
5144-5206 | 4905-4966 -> 0.81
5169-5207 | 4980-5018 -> 0.82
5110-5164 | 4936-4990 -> 0.91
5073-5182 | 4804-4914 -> 0.87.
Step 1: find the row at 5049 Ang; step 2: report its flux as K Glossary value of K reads 7.09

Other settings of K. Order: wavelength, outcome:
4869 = 7.97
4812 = 8.33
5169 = 3.53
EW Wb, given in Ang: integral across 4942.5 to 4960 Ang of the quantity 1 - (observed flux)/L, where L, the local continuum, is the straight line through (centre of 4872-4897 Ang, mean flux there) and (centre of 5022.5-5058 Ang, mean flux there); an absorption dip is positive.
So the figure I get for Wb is -1.4 Ang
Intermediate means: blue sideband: 7.47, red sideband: 7.04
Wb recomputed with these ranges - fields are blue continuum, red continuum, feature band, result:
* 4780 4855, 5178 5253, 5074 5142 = 6.60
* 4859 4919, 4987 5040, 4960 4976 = -1.18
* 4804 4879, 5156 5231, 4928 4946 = -1.42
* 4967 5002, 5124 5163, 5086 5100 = -0.41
